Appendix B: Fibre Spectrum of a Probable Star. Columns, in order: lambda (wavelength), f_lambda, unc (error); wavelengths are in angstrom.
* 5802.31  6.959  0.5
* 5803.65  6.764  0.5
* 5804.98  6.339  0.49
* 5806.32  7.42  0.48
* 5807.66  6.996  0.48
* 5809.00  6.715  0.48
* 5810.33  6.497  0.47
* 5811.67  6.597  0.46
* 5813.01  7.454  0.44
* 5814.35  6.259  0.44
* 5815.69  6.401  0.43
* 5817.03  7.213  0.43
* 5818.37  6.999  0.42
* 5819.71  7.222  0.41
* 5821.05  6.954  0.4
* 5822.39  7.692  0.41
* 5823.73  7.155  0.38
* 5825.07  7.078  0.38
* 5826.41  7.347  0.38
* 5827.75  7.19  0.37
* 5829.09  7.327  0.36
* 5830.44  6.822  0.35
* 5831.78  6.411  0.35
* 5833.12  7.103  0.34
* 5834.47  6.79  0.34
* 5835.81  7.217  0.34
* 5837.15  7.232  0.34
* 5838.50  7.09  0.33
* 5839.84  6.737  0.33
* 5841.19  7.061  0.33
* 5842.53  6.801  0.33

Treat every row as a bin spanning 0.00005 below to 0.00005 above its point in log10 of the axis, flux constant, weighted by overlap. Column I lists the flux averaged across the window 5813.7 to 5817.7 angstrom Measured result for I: 6.62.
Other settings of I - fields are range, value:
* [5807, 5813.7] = 6.85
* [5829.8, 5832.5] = 6.64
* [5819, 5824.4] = 7.26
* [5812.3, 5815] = 6.85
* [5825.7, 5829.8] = 7.28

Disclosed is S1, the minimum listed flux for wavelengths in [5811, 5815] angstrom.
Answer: 6.259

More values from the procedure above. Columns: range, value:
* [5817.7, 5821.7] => 6.954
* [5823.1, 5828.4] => 7.078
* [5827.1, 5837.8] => 6.411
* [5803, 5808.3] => 6.339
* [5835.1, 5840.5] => 6.737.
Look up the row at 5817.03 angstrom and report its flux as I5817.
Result 7.213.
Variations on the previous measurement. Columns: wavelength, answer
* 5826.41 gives 7.347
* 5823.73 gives 7.155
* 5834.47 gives 6.79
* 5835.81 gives 7.217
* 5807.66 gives 6.996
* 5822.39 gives 7.692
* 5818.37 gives 6.999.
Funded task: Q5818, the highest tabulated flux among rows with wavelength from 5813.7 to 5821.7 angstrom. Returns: 7.222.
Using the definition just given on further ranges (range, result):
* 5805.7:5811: 7.42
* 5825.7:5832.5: 7.347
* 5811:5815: 7.454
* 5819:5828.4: 7.692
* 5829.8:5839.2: 7.232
